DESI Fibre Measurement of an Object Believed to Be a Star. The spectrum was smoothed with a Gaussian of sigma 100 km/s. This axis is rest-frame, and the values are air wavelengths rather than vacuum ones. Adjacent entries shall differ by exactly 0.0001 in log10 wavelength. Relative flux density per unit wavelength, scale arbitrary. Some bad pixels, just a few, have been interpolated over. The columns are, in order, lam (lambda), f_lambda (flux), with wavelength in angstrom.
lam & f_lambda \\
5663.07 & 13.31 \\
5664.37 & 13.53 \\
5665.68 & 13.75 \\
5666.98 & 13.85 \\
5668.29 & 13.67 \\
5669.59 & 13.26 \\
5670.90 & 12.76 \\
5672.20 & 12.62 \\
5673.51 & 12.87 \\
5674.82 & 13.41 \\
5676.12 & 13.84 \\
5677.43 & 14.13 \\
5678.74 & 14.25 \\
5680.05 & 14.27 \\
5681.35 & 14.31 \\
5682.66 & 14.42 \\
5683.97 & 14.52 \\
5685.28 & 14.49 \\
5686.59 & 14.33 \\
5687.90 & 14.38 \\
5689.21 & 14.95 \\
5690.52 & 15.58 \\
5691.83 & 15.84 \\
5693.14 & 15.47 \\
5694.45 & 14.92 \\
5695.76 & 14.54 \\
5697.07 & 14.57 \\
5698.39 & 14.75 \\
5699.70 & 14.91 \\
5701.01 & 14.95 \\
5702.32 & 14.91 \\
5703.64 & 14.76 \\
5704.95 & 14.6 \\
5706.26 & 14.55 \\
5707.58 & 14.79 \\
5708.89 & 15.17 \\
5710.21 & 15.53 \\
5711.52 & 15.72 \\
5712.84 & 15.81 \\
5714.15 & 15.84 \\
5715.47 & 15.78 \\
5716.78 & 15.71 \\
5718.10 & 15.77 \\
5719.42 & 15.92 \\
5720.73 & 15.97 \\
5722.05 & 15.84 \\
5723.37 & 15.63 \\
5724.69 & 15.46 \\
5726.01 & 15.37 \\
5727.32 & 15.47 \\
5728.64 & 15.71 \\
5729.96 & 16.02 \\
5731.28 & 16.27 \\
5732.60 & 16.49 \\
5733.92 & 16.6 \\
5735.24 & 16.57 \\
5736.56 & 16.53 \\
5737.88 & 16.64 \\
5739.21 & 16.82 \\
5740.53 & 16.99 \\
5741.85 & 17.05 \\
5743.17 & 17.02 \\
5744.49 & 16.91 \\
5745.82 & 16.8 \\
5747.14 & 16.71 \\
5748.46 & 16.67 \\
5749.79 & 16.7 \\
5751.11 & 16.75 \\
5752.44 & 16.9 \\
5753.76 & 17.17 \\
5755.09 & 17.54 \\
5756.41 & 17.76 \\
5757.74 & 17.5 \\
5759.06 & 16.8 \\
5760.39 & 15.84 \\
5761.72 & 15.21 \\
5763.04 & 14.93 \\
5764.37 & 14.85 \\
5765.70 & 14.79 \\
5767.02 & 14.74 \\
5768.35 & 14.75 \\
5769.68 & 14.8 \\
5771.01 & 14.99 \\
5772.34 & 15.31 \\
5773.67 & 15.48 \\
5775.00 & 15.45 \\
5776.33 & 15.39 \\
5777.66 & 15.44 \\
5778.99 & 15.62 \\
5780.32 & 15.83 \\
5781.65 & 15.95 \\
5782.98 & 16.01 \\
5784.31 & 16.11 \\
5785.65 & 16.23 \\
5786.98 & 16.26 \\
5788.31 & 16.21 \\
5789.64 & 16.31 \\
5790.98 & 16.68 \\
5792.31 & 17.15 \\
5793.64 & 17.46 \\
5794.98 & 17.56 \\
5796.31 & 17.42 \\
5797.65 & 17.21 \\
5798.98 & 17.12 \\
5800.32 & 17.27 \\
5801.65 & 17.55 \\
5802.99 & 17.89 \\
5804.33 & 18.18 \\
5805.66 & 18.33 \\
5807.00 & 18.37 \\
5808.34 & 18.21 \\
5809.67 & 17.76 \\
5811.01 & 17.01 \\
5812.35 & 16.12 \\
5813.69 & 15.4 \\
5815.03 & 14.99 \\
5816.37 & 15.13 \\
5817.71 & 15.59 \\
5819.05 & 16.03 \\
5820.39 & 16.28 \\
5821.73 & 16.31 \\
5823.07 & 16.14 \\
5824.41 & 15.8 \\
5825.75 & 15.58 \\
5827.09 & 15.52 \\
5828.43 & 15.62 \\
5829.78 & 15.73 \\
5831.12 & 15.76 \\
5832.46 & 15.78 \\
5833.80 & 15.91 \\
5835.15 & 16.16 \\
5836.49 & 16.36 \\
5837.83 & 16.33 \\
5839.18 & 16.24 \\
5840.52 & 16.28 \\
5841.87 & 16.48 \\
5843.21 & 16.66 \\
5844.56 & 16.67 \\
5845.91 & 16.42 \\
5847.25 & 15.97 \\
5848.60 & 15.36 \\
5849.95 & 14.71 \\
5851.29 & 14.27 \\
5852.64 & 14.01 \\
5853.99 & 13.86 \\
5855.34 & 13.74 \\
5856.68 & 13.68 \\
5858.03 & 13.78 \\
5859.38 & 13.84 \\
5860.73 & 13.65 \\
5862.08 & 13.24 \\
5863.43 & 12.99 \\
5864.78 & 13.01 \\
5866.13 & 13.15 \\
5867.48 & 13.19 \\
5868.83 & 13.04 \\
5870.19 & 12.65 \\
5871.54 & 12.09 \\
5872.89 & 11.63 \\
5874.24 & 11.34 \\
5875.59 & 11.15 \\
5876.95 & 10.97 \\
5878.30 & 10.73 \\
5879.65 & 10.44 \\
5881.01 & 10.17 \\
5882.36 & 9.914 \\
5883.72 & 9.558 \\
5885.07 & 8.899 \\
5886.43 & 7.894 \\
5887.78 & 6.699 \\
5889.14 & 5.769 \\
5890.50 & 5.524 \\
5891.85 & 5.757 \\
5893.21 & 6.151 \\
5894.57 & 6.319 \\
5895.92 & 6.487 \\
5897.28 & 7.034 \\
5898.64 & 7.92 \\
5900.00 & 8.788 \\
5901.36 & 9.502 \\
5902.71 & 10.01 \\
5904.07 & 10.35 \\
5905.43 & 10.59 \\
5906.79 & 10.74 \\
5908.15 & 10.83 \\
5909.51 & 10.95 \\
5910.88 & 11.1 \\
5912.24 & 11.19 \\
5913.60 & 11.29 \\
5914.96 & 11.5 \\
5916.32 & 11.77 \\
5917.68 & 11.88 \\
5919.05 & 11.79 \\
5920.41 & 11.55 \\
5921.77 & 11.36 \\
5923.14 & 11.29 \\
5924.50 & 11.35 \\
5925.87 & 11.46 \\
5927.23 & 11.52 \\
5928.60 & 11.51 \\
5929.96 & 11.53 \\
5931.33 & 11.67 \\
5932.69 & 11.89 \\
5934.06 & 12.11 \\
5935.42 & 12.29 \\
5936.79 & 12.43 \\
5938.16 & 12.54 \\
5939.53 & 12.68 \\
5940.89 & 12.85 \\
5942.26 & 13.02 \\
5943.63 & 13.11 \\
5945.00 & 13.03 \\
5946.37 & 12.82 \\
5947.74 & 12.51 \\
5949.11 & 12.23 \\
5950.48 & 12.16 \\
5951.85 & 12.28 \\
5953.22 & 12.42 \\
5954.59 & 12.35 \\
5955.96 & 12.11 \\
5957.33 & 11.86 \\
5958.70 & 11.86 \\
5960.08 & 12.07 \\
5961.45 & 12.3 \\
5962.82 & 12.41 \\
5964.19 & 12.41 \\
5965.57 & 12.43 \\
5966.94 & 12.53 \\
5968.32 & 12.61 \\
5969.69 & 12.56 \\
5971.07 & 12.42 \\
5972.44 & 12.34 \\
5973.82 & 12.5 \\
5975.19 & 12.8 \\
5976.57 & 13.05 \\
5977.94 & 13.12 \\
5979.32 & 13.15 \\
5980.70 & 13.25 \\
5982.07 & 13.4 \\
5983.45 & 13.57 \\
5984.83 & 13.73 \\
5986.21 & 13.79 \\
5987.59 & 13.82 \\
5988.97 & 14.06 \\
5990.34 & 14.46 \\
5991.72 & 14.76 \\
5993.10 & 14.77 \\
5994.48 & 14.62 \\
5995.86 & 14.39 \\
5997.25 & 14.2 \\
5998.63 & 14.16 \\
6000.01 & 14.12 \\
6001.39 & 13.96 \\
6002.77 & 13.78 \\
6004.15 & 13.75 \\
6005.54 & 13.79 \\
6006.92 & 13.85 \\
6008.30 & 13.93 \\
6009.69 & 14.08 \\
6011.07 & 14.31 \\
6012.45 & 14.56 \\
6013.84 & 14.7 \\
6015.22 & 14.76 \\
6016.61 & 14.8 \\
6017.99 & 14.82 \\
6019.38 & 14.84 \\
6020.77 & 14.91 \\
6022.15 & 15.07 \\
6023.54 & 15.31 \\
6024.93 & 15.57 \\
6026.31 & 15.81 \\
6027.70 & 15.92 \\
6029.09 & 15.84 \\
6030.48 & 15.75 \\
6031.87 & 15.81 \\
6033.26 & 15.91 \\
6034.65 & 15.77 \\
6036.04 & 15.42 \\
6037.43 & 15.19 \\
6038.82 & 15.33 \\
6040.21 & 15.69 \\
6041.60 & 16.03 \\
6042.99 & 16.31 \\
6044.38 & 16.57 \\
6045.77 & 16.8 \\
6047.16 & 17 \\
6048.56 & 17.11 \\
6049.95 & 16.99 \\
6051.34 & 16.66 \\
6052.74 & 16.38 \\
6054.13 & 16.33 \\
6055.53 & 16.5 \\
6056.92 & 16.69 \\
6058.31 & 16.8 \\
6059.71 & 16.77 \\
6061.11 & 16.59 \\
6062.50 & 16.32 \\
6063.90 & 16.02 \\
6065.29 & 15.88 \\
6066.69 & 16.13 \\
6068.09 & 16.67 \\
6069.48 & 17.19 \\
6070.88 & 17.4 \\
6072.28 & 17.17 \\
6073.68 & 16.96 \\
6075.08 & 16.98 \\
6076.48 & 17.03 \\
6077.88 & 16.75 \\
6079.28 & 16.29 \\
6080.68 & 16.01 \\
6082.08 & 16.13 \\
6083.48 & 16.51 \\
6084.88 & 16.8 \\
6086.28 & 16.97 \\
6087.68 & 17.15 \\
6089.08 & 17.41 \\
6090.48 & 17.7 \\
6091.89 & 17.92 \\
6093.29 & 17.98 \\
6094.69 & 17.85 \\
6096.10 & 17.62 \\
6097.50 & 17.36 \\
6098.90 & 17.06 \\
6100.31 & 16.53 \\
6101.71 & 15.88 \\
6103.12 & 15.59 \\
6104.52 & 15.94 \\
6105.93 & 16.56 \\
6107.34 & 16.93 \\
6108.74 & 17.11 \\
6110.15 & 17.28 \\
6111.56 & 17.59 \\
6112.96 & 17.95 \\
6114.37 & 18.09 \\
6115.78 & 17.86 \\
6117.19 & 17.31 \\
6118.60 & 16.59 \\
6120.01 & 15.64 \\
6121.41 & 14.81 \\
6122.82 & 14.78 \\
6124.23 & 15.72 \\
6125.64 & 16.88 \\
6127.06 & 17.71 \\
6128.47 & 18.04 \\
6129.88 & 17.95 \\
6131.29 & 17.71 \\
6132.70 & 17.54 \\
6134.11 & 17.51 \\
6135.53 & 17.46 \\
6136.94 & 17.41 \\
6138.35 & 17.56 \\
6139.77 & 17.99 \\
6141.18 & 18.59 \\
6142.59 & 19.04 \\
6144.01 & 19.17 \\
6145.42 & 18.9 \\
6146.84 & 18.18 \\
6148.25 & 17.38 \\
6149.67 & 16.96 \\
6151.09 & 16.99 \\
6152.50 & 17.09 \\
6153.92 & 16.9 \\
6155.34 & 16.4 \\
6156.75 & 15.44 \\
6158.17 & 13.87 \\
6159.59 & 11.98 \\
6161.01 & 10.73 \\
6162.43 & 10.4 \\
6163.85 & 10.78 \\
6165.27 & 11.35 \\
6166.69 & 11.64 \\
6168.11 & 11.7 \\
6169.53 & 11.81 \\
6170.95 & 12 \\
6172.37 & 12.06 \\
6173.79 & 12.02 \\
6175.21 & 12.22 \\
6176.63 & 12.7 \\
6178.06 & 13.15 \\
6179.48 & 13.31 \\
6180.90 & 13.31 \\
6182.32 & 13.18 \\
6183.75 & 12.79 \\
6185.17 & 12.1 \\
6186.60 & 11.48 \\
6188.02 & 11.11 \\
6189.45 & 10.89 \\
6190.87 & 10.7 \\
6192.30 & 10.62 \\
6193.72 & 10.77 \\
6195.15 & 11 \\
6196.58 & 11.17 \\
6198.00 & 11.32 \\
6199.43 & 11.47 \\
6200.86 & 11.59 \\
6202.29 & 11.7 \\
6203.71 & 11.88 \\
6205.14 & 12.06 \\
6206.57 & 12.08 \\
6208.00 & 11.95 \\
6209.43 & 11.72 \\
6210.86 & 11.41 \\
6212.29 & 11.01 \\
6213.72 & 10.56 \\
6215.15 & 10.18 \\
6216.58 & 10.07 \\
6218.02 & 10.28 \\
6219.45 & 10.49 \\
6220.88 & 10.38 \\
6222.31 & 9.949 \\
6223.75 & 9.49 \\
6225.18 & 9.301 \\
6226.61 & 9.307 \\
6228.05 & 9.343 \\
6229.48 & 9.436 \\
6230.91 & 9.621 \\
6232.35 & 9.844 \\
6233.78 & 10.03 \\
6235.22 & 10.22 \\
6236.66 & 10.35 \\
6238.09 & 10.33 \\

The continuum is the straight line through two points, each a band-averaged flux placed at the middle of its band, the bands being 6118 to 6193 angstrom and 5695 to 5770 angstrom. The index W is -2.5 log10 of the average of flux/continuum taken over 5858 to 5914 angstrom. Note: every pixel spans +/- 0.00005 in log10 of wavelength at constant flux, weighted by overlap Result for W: 0.45 mag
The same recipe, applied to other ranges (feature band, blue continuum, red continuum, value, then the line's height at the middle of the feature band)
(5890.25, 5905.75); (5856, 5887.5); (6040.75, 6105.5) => 0.49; 12.4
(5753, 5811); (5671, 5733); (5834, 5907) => -0.22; 13.5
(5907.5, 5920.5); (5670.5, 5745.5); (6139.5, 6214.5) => 0.25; 14.3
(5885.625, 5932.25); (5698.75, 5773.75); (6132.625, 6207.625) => 0.47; 15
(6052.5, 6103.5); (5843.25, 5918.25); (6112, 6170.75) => -0.13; 14.8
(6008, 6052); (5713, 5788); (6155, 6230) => -0.18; 13.2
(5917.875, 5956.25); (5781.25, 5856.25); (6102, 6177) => 0.31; 16.1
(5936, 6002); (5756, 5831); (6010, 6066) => 0.22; 16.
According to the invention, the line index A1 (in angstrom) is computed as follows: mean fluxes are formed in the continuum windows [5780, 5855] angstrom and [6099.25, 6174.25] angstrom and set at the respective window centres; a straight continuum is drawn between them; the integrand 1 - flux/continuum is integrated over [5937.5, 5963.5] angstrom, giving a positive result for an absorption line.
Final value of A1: 5.9 angstrom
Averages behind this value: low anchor 16.3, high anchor 15.9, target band 12.5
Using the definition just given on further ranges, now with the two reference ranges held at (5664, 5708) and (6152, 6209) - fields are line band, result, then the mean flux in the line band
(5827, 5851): -4.0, 16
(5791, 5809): -4.9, 17.6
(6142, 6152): -4.6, 18.1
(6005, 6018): -1.4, 14.4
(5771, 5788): -2.2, 15.7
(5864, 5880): 1.8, 12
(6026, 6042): -3.5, 15.7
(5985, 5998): -1.3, 14.3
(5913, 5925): 1.6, 11.5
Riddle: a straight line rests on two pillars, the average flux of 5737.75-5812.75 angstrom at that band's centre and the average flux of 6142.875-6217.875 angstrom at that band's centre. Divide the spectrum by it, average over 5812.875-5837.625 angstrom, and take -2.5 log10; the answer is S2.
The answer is 0.02 mag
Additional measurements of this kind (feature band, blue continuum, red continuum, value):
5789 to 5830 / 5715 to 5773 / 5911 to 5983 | -0.13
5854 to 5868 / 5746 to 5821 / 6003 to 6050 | 0.19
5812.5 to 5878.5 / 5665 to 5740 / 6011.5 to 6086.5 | 0.06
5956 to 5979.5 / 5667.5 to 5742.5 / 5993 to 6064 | 0.23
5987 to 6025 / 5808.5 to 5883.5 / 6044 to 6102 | 0.12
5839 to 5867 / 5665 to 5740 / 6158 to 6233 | -0.06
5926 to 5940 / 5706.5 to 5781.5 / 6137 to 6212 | 0.23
